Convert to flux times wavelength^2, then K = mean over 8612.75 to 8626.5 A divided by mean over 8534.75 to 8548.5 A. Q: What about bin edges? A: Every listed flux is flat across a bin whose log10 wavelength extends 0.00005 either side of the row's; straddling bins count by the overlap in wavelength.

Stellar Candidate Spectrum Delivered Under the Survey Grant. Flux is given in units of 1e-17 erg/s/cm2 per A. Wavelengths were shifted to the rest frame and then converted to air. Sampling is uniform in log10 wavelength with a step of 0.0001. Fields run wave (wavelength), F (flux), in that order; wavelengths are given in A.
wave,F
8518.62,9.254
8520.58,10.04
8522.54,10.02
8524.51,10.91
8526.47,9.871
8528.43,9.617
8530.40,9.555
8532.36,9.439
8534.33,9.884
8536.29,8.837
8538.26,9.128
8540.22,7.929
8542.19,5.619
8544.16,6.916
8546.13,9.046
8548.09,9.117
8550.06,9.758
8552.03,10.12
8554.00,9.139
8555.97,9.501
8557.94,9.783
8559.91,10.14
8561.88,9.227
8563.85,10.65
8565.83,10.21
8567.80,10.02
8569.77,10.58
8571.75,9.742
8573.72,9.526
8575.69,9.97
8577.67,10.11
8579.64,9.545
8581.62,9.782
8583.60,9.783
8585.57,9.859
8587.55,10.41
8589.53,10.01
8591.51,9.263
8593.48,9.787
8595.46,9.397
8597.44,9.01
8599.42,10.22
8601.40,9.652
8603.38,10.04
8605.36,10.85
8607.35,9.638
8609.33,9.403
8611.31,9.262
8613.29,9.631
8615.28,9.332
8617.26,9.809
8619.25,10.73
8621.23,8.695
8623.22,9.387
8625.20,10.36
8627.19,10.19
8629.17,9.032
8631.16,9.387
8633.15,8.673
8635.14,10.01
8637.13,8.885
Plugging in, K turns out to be 1.2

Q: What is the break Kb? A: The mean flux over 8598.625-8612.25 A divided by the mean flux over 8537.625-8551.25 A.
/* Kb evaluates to 1.2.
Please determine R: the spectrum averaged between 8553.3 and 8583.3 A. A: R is 9.87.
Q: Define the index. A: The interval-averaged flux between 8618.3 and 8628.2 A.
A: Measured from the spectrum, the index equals 9.88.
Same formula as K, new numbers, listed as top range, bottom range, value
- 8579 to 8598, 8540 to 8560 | 1.11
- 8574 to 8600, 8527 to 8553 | 1.11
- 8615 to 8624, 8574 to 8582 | 0.99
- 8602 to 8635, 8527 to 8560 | 1.09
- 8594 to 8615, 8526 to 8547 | 1.14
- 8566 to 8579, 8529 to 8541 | 1.10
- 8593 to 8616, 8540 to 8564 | 1.09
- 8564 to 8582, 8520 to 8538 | 1.03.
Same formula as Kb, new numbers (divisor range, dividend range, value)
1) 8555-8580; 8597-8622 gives 0.98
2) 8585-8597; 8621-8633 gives 0.97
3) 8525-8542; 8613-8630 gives 1.06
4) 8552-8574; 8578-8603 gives 0.99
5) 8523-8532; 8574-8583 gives 0.99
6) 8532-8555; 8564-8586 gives 1.14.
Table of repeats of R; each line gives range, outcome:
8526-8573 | 9.32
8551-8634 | 9.76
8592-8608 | 9.81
